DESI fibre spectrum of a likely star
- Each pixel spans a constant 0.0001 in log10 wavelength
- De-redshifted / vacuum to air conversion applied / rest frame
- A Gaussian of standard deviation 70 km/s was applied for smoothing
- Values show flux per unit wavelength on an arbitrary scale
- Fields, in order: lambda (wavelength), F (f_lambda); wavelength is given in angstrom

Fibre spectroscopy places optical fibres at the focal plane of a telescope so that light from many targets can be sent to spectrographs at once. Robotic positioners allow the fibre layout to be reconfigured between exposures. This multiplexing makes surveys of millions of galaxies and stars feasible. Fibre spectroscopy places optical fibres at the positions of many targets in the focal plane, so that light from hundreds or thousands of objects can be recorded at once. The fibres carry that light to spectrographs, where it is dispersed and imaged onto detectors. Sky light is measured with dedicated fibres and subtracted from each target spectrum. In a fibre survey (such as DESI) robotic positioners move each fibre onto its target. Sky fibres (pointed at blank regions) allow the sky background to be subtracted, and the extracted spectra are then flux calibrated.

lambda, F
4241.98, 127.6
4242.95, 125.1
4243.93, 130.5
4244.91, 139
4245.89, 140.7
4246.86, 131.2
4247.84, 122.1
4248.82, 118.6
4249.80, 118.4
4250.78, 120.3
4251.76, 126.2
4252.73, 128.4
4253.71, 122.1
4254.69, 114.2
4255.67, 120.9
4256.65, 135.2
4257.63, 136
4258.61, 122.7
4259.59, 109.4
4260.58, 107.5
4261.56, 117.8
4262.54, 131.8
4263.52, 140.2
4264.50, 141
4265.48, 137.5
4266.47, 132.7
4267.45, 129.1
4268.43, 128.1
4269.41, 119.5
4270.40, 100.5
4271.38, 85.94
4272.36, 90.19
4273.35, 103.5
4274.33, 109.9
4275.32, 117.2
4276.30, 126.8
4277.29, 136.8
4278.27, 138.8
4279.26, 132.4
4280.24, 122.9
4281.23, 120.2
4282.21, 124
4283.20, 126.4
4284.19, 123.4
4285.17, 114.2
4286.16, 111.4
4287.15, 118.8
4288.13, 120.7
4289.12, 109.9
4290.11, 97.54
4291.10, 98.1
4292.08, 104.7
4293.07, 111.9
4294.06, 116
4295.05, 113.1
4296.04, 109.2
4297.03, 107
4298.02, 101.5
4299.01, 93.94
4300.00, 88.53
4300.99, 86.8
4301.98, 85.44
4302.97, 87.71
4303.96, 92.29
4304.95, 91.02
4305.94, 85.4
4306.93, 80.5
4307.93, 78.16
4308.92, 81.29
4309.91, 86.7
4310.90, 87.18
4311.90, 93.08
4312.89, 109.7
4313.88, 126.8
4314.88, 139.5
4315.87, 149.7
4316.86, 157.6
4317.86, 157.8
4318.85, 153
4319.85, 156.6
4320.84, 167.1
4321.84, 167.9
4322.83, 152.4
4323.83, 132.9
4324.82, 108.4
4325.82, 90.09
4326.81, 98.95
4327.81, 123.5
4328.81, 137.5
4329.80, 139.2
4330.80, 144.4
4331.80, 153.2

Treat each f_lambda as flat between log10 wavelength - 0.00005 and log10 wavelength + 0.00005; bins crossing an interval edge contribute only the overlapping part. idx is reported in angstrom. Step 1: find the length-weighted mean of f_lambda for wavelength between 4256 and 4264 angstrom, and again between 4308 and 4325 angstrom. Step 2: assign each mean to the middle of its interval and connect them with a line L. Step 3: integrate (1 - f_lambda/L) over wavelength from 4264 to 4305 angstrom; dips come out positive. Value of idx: 4.78 angstrom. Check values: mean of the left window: 125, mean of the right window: 130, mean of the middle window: 112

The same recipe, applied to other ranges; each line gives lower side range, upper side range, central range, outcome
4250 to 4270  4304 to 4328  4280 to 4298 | 1.3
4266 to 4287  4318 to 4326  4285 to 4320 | 6.6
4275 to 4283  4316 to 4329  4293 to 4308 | 4.2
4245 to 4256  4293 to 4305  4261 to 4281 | -1.5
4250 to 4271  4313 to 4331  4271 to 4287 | 1.3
